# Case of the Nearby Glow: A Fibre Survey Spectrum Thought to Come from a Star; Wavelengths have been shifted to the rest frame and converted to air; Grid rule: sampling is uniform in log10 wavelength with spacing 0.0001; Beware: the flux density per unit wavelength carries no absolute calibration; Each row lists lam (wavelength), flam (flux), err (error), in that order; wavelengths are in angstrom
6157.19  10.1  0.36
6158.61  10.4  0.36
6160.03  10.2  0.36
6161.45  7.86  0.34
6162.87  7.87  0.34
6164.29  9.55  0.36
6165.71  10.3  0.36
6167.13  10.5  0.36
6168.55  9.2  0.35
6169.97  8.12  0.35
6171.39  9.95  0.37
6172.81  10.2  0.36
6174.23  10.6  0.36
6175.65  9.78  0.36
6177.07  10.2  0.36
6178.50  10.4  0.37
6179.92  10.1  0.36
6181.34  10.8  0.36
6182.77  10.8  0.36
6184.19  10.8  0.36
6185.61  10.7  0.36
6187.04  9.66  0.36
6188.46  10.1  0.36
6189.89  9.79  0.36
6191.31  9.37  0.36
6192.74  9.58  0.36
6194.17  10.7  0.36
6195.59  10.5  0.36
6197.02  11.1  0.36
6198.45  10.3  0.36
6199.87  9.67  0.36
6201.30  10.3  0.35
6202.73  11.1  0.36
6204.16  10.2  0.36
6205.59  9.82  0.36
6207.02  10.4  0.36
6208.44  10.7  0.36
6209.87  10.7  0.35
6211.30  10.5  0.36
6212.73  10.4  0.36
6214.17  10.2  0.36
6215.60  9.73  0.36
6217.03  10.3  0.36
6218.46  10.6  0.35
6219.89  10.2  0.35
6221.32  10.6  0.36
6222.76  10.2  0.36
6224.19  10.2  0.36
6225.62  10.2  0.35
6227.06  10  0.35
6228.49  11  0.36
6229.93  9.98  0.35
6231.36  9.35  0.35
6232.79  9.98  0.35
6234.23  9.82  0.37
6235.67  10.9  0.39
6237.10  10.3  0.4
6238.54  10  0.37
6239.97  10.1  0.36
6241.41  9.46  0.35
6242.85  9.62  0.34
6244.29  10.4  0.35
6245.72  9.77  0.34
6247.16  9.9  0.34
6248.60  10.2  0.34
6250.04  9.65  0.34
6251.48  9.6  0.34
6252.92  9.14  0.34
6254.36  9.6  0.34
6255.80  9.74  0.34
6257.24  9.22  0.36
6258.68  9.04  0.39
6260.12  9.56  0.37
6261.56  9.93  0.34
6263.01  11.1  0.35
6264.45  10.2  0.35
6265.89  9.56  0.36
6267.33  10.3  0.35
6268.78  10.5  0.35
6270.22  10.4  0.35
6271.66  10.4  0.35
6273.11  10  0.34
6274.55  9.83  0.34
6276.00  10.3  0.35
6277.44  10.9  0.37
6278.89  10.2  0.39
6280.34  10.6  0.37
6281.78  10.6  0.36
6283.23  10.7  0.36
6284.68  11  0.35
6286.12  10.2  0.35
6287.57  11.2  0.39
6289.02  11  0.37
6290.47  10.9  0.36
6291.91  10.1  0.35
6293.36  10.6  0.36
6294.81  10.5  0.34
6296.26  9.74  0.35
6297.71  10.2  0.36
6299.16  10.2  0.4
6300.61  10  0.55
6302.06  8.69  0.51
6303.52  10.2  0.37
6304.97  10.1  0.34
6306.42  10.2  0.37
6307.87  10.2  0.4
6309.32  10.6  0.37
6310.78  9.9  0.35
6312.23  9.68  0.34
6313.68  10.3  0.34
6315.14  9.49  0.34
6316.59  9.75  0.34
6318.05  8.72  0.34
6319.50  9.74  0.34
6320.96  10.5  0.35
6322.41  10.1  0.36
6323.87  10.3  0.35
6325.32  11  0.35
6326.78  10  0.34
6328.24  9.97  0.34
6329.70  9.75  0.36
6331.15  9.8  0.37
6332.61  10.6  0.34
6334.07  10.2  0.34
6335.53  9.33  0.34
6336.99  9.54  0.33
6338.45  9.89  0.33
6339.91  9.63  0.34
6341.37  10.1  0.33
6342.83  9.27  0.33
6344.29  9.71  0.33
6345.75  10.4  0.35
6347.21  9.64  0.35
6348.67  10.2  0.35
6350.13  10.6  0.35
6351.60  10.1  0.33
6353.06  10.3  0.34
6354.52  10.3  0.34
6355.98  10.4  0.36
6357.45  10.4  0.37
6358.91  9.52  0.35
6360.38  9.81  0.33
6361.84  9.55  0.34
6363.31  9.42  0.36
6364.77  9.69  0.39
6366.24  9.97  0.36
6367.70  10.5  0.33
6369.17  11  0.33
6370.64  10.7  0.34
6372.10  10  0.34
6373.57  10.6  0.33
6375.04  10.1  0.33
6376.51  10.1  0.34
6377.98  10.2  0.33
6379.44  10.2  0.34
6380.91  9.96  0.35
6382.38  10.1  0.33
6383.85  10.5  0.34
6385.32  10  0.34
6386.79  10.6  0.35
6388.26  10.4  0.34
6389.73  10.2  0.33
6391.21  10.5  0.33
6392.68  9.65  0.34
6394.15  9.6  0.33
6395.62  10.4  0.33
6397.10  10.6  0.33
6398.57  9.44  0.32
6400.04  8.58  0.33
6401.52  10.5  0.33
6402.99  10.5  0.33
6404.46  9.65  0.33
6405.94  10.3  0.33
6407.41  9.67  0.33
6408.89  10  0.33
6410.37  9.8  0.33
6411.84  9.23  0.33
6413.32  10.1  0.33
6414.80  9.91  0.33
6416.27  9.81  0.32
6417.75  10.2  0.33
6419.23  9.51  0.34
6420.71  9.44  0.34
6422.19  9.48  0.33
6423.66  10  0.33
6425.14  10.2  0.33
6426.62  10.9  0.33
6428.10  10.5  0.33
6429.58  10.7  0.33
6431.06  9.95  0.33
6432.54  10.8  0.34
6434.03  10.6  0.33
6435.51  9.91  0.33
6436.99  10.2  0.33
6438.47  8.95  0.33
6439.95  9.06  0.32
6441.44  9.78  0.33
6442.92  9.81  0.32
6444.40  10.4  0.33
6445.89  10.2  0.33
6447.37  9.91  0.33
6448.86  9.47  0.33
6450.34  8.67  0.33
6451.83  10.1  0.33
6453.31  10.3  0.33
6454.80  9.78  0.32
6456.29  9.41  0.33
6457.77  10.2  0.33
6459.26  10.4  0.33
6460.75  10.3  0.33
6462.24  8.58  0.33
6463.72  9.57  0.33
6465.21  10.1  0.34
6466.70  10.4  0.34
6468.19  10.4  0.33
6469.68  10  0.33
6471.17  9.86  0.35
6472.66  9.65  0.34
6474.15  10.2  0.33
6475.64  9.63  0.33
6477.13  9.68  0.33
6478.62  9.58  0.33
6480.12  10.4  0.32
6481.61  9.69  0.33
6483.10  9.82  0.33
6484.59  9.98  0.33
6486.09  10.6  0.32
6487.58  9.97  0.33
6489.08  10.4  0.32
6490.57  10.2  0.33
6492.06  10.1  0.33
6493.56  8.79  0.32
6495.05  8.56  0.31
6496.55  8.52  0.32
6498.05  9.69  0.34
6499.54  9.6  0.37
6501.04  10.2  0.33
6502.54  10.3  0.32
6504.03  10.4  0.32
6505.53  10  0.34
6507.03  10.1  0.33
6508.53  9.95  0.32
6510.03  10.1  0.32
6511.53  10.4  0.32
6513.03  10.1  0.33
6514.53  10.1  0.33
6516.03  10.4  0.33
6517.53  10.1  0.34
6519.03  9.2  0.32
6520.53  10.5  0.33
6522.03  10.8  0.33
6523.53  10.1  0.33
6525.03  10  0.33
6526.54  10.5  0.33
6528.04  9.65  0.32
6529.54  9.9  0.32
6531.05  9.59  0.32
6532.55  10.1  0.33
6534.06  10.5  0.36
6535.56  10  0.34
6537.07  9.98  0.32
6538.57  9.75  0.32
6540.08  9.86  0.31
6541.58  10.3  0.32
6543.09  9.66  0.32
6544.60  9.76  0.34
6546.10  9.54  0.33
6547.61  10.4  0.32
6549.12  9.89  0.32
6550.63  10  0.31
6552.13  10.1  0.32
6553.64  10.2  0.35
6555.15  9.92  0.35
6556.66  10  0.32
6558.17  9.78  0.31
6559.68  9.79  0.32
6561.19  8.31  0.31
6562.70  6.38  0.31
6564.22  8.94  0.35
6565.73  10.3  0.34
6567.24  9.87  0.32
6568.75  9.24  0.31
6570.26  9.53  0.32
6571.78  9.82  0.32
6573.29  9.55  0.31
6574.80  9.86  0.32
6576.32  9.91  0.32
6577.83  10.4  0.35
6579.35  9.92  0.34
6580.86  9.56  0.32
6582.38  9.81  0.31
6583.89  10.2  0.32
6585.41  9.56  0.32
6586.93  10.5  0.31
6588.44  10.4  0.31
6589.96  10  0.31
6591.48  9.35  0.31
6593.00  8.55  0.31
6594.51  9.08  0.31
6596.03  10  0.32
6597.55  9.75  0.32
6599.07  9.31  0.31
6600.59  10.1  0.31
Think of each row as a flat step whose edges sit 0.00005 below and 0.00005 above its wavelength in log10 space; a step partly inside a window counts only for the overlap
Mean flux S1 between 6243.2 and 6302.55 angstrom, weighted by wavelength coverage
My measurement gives 10.1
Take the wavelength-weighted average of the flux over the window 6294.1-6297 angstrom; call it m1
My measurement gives 10.1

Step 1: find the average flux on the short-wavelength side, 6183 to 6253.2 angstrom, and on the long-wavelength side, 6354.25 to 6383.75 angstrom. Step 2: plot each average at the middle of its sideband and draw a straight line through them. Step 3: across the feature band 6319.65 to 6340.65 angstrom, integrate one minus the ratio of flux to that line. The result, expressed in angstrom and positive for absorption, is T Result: 0.2 angstrom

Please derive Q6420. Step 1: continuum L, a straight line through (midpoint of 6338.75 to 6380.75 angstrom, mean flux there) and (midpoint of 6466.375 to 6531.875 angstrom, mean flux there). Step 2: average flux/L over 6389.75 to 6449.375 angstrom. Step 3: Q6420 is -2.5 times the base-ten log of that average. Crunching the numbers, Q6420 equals 0.01 mag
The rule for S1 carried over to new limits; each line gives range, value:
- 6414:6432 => 10.1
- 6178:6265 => 10.1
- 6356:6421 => 10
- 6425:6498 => 9.9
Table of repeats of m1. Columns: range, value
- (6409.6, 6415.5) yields 9.75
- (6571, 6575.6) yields 9.73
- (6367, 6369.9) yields 10.7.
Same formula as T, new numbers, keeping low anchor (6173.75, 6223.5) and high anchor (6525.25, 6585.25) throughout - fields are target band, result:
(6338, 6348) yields 0.3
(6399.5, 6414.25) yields 0.2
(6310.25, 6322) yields 0.4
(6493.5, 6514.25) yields 0.1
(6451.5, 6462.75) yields 0.0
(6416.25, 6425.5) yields 0.2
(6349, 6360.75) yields -0.1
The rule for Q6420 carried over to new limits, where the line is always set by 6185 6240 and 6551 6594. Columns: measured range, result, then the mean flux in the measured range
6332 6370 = 0.00 mag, 10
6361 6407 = -0.02 mag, 10.1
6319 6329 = -0.02 mag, 10.2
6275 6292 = -0.06 mag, 10.6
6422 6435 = -0.05 mag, 10.4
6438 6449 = 0.01 mag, 9.72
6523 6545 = -0.03 mag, 9.98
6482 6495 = -0.01 mag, 9.9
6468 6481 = -0.01 mag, 9.91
